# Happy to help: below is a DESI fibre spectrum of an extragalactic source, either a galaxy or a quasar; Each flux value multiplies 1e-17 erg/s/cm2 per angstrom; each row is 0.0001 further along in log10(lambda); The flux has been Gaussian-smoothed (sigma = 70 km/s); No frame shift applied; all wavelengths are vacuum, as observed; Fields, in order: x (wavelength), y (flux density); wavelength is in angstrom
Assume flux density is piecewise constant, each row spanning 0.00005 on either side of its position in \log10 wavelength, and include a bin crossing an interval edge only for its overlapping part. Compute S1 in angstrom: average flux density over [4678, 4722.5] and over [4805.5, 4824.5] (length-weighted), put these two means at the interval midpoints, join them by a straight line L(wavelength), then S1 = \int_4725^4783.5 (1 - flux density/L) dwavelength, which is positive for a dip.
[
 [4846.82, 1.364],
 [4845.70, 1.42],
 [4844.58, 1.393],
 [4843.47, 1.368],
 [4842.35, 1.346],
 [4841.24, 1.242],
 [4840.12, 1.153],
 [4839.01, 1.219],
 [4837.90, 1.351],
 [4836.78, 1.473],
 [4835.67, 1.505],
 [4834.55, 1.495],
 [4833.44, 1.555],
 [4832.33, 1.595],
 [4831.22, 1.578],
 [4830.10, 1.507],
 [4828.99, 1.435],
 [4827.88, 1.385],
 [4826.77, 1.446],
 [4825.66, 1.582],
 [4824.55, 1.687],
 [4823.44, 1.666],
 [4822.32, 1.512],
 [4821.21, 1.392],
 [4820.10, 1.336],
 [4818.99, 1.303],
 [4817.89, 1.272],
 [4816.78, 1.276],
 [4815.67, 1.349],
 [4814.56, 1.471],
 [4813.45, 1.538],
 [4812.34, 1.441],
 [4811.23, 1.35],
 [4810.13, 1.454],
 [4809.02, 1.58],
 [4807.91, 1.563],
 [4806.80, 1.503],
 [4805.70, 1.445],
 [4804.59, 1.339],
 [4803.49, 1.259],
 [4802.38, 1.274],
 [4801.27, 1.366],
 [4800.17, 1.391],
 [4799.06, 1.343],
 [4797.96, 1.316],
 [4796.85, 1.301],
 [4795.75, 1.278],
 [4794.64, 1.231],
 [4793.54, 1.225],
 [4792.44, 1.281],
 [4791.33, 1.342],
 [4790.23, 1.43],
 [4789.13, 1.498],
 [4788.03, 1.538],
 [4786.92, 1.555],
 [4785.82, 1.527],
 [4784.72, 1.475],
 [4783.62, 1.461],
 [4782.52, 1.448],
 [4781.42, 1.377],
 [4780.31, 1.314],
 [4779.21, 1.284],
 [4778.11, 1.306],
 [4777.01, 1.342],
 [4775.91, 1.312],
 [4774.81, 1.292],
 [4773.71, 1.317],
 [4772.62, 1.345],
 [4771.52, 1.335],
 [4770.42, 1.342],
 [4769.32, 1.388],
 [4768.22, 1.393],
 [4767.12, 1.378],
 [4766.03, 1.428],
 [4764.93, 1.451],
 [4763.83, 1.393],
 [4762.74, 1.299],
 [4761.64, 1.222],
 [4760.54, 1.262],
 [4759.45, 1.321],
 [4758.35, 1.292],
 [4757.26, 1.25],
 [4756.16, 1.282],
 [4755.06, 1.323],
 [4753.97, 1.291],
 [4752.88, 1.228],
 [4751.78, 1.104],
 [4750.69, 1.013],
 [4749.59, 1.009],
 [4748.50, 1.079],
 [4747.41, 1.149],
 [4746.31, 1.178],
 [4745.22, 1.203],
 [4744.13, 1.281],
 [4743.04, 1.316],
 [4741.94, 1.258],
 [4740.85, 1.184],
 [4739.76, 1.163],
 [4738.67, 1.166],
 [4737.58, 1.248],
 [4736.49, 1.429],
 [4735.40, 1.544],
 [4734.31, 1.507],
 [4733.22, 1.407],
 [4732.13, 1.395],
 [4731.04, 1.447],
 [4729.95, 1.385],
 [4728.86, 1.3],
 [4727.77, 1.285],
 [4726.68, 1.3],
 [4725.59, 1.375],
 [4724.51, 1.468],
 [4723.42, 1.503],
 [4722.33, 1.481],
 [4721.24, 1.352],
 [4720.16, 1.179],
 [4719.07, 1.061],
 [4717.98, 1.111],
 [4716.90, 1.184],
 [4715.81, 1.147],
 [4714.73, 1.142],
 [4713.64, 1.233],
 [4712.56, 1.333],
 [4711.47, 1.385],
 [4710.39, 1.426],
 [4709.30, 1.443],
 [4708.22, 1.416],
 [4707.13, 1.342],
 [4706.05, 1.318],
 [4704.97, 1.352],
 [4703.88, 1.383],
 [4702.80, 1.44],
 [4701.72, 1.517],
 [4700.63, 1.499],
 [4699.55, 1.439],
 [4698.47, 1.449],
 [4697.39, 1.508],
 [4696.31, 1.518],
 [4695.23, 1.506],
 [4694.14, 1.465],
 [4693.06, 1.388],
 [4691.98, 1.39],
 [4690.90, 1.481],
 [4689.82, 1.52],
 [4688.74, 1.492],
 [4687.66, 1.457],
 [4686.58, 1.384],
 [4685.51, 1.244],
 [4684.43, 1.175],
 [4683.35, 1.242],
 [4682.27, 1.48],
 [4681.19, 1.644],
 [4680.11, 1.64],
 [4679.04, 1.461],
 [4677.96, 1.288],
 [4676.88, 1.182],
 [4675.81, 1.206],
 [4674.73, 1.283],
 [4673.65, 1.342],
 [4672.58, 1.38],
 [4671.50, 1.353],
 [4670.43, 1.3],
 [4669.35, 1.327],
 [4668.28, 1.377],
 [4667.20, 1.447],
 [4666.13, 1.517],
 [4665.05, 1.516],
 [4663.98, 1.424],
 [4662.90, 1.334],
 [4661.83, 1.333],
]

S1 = 4.47 angstrom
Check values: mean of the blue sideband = 1.38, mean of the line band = 1.3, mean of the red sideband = 1.44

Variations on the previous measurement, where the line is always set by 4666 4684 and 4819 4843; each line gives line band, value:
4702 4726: 1.2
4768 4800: 1.3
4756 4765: 0.7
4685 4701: -0.7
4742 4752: 1.8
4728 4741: 0.5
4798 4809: 0.3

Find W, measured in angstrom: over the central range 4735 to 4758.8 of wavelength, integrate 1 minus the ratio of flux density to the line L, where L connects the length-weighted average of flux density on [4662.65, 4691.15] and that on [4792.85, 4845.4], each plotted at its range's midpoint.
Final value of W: 2.94 angstrom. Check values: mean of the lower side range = 1.39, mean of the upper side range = 1.41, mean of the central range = 1.22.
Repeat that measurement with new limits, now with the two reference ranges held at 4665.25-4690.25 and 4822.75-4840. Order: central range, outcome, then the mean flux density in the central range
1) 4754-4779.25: 2.0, 1.33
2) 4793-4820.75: 2.0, 1.37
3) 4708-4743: 2.4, 1.32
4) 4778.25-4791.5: 0.2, 1.44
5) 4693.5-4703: -0.6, 1.48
